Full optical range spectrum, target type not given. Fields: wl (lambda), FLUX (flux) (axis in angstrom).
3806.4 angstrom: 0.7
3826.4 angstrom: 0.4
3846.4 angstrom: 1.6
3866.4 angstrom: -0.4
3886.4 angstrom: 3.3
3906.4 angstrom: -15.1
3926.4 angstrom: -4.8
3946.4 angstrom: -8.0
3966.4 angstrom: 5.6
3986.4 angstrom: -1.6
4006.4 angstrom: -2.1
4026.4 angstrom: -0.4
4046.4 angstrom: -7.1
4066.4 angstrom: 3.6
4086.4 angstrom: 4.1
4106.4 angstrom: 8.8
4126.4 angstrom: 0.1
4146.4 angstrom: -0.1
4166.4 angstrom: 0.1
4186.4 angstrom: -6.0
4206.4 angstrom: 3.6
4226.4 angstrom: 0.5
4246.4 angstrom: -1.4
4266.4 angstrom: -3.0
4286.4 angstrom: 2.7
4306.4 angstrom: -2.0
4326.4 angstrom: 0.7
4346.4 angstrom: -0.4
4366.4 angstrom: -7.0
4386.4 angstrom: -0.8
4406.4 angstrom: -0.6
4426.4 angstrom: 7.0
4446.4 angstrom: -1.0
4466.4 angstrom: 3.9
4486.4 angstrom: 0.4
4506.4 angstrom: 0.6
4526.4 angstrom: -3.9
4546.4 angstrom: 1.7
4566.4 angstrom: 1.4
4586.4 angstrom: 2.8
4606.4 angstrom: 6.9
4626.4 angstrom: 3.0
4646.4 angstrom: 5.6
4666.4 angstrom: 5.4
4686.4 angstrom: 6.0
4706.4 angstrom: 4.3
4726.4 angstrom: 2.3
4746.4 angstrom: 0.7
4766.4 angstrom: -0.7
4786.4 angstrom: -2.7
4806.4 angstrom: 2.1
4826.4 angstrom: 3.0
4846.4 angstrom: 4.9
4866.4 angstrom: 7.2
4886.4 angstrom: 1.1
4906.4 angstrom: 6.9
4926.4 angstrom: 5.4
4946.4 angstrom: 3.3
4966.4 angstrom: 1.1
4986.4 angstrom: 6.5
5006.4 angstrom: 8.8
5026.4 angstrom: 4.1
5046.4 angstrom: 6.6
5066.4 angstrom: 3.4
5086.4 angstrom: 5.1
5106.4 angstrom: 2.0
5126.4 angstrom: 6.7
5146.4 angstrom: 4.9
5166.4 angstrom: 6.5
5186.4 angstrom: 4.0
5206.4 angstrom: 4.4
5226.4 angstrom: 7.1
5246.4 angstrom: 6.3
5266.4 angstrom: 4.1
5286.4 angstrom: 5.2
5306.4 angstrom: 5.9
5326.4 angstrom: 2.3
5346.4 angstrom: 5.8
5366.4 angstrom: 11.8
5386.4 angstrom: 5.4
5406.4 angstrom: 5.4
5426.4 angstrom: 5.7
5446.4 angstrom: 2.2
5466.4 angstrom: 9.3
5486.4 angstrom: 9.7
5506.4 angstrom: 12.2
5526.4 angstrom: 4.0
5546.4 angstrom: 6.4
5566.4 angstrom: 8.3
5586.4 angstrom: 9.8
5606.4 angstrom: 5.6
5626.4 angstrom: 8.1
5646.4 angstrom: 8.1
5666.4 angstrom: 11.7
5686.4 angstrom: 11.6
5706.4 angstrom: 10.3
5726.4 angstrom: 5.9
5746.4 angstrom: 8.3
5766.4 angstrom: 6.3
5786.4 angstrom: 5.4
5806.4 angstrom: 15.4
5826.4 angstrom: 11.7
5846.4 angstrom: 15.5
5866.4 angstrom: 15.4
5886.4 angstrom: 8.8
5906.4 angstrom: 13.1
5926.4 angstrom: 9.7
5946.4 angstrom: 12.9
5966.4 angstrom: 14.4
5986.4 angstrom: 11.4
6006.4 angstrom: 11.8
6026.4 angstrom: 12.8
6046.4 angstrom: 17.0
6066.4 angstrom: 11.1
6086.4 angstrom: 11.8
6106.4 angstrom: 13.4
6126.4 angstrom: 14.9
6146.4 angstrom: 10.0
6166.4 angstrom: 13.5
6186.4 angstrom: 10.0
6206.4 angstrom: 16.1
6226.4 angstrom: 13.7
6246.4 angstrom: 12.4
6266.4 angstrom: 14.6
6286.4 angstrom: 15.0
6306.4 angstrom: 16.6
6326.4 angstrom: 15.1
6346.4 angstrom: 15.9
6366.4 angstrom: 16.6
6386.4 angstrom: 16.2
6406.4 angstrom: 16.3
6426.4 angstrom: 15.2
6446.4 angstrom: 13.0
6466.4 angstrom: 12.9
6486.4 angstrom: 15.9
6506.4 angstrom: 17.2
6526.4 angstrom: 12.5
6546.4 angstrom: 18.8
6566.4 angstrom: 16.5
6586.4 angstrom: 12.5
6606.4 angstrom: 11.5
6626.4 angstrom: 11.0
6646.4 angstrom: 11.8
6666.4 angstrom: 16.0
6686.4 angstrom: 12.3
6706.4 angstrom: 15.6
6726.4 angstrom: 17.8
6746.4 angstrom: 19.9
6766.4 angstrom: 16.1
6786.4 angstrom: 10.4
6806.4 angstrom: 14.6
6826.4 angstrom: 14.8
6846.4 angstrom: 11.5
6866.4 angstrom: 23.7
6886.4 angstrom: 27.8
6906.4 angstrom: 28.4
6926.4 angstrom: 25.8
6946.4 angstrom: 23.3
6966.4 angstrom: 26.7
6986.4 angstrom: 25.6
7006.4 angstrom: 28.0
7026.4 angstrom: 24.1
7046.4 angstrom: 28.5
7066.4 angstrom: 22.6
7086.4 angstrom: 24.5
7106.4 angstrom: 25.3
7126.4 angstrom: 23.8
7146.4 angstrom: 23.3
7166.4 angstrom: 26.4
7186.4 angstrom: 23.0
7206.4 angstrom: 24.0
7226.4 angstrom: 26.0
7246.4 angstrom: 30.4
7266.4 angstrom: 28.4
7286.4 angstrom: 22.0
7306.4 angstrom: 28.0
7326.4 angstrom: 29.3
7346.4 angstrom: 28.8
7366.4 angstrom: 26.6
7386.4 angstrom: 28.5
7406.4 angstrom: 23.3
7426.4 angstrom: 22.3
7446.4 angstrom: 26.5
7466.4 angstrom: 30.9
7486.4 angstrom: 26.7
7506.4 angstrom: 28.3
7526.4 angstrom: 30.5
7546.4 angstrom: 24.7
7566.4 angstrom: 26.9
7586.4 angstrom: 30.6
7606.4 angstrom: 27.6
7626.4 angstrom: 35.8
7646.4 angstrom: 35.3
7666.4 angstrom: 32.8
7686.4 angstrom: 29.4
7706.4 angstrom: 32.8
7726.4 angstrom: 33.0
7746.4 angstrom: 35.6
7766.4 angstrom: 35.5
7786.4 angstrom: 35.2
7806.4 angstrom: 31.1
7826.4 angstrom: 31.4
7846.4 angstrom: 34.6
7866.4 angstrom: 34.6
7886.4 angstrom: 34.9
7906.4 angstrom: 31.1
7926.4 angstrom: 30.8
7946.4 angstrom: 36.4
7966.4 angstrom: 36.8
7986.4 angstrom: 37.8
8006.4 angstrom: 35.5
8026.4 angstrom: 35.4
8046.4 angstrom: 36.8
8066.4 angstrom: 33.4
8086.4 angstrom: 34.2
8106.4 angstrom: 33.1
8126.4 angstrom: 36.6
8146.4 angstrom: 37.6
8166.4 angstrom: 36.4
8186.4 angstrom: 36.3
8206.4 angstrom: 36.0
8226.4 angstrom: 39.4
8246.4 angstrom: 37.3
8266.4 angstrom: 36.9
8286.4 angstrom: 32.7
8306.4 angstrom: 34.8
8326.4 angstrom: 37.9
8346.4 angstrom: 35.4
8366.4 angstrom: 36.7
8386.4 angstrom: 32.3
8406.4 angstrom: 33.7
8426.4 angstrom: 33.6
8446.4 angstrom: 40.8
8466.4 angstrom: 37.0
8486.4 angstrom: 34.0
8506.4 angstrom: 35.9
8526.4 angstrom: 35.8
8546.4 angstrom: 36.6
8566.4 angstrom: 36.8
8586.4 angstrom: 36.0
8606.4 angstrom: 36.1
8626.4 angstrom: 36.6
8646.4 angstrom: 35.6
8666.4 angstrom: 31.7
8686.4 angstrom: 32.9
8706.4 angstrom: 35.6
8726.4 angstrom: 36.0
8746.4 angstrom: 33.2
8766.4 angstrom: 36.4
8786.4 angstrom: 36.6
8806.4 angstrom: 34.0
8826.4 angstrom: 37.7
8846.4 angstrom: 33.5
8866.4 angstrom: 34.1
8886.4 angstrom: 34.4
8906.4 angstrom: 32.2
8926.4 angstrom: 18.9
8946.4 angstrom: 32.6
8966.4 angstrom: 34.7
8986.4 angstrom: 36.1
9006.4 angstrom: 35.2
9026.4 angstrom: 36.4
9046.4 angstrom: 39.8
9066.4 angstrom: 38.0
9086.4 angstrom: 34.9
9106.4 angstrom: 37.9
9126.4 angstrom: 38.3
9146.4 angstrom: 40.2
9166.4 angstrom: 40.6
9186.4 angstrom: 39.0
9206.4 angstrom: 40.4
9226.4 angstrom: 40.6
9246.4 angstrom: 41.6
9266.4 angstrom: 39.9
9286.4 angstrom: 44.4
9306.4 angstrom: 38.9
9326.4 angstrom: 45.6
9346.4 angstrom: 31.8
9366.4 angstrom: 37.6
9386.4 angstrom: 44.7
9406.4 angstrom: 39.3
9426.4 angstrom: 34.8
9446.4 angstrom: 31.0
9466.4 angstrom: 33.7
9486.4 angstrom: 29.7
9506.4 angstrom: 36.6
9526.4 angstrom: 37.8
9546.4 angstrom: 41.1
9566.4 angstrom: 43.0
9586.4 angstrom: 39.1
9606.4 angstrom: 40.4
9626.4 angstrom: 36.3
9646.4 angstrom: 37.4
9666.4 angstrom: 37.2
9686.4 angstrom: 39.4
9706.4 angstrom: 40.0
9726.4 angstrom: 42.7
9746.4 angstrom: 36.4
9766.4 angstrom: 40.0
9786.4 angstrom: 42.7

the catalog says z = 0.724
